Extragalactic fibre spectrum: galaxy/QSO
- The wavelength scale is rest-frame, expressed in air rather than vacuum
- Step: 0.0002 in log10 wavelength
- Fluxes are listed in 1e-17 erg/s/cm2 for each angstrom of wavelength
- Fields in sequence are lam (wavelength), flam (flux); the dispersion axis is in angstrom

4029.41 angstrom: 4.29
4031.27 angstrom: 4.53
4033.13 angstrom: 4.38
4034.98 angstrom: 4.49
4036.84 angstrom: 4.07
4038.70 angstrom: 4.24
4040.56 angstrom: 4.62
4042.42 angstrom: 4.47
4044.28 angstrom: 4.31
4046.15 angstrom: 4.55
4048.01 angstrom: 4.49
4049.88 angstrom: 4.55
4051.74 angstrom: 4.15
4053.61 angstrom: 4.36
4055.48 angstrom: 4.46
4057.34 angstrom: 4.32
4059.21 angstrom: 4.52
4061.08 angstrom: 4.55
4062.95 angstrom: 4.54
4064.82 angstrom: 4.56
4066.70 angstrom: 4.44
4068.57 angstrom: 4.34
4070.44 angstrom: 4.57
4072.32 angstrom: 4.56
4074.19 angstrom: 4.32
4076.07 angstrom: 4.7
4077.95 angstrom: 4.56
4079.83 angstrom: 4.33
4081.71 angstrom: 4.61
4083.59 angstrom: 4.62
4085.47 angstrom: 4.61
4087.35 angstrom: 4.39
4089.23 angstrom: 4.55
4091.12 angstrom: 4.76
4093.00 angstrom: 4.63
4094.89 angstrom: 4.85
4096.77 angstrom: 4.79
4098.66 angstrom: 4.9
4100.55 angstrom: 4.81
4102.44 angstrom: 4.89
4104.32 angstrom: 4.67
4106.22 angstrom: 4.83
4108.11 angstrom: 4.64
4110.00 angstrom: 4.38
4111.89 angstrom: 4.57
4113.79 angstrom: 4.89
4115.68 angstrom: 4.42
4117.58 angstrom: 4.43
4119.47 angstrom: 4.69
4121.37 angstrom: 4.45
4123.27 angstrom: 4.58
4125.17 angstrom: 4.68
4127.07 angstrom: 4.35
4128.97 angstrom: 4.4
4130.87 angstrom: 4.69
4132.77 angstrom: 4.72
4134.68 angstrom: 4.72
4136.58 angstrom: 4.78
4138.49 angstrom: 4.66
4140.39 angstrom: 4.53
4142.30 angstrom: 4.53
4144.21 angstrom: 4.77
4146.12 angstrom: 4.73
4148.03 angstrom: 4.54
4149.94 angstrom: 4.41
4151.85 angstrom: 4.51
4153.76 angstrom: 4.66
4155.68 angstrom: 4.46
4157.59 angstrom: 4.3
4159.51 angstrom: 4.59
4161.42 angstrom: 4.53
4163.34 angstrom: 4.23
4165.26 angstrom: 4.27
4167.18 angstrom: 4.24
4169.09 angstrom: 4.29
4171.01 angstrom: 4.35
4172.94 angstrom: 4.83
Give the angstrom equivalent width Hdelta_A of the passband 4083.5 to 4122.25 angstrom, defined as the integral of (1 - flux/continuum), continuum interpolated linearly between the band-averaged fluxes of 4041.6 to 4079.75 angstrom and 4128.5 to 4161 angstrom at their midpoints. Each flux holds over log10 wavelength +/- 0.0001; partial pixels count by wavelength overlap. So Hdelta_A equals -1.1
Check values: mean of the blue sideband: 4.46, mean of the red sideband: 4.59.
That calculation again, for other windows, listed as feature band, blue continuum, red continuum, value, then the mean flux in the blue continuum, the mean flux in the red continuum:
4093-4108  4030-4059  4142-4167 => -1.18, 4.4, 4.49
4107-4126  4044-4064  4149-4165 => -0.54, 4.44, 4.45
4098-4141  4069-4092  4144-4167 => -1.21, 4.54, 4.48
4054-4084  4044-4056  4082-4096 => 0.15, 4.41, 4.63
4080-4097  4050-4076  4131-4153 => -0.44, 4.45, 4.63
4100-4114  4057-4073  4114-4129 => -0.56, 4.49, 4.53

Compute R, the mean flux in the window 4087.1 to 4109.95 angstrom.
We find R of 4.72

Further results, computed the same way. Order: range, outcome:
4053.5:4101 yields 4.56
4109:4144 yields 4.59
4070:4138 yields 4.62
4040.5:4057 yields 4.43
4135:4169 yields 4.51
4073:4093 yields 4.55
